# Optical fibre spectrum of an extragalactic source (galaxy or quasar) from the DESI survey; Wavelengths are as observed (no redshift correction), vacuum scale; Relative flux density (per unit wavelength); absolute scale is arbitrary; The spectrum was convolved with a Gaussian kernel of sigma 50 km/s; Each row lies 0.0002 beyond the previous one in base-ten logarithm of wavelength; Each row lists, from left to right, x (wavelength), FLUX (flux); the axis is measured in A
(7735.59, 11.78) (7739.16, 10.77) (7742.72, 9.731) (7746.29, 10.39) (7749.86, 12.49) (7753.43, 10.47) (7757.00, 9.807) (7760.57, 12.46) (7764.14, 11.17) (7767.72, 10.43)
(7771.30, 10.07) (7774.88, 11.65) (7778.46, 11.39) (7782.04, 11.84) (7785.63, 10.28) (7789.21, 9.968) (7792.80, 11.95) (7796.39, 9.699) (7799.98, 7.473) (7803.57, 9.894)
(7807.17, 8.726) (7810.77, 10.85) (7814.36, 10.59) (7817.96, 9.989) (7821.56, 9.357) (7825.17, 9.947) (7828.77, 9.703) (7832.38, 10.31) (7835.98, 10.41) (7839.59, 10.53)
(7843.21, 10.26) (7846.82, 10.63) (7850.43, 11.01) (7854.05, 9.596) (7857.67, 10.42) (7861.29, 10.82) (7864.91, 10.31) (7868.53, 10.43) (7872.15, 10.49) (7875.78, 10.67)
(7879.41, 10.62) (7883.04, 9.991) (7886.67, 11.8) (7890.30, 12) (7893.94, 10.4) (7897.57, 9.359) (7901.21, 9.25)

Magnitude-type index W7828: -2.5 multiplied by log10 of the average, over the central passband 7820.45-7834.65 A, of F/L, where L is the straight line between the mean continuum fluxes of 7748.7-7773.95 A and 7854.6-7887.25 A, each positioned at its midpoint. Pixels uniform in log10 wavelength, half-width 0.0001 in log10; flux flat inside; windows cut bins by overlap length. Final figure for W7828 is 0.09 mag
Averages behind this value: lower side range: 11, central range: 9.87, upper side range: 10.5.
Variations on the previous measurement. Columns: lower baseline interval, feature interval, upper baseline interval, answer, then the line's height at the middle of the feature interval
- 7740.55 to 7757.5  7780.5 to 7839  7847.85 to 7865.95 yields 0.05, 10.5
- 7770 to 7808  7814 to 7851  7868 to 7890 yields 0.03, 10.5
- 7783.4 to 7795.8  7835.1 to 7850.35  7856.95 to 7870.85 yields 0.00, 10.6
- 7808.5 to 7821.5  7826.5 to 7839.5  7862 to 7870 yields 0.01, 10.3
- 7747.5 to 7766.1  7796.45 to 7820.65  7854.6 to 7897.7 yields 0.15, 11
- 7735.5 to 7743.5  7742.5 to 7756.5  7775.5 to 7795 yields 0.00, 10.8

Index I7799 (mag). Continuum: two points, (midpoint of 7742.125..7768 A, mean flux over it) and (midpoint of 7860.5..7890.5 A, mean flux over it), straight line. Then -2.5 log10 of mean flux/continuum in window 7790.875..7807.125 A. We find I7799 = 0.13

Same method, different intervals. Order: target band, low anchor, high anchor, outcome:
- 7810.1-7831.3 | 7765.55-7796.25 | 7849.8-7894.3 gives 0.08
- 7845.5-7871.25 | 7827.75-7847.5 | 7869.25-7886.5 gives 0.00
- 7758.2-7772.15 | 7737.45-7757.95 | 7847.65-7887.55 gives -0.04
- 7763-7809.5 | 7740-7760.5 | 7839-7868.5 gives 0.03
